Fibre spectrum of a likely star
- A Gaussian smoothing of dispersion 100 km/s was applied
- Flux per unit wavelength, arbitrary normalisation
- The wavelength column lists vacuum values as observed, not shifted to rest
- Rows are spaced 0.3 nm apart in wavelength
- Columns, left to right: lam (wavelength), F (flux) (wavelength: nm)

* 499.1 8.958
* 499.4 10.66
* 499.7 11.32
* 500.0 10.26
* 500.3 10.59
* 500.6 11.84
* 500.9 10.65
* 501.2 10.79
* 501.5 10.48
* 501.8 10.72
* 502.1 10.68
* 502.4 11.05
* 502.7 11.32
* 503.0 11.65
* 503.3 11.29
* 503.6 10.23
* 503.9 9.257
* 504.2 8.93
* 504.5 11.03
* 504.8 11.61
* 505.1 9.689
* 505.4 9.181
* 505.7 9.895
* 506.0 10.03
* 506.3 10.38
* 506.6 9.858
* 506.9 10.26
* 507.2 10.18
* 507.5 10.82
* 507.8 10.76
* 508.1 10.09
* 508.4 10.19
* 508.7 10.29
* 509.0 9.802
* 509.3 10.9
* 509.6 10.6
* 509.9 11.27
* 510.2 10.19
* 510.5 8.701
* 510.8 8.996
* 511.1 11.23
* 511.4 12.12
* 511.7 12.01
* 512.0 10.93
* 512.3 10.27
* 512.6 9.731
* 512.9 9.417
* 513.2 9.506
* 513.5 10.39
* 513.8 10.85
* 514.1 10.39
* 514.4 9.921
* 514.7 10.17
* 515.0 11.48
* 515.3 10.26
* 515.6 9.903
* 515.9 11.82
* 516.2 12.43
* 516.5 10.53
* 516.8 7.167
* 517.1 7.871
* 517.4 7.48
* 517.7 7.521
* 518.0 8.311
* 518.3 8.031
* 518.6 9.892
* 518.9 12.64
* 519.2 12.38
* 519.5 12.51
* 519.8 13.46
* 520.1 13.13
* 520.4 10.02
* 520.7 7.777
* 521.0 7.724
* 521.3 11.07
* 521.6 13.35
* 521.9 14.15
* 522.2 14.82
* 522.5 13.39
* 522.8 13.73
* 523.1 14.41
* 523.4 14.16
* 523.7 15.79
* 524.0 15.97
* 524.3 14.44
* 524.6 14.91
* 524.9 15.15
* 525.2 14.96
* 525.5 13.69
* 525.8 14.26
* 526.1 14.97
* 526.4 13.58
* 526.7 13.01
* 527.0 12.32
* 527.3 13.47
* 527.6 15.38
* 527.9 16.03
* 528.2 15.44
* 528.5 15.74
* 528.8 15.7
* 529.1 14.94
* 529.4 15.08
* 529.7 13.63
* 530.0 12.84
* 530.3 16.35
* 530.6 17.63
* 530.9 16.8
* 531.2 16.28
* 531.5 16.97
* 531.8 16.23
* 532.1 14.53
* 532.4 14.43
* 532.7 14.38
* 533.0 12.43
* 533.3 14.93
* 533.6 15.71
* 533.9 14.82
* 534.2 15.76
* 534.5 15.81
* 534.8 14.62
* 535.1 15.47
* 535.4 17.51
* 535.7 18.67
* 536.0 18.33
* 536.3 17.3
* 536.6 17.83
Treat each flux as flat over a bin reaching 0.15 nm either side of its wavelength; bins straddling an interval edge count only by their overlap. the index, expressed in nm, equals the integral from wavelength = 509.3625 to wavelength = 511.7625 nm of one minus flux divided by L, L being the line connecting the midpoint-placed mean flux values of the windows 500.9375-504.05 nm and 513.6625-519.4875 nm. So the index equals -0.06 nm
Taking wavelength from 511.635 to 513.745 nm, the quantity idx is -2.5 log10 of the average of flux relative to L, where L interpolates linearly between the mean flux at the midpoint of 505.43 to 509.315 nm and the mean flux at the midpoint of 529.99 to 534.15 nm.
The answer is 0.105 mag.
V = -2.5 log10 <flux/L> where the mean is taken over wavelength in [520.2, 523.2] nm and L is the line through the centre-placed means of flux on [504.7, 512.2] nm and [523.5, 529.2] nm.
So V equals 0.14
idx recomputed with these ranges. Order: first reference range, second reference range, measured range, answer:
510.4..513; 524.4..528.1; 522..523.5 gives -0.056 mag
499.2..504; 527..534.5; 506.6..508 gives 0.121 mag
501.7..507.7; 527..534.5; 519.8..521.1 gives 0.289 mag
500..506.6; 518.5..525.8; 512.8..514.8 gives 0.183 mag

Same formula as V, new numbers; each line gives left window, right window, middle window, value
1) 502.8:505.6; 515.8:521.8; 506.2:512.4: -0.02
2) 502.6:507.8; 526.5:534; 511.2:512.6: 0.04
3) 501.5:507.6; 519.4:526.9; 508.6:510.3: 0.07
